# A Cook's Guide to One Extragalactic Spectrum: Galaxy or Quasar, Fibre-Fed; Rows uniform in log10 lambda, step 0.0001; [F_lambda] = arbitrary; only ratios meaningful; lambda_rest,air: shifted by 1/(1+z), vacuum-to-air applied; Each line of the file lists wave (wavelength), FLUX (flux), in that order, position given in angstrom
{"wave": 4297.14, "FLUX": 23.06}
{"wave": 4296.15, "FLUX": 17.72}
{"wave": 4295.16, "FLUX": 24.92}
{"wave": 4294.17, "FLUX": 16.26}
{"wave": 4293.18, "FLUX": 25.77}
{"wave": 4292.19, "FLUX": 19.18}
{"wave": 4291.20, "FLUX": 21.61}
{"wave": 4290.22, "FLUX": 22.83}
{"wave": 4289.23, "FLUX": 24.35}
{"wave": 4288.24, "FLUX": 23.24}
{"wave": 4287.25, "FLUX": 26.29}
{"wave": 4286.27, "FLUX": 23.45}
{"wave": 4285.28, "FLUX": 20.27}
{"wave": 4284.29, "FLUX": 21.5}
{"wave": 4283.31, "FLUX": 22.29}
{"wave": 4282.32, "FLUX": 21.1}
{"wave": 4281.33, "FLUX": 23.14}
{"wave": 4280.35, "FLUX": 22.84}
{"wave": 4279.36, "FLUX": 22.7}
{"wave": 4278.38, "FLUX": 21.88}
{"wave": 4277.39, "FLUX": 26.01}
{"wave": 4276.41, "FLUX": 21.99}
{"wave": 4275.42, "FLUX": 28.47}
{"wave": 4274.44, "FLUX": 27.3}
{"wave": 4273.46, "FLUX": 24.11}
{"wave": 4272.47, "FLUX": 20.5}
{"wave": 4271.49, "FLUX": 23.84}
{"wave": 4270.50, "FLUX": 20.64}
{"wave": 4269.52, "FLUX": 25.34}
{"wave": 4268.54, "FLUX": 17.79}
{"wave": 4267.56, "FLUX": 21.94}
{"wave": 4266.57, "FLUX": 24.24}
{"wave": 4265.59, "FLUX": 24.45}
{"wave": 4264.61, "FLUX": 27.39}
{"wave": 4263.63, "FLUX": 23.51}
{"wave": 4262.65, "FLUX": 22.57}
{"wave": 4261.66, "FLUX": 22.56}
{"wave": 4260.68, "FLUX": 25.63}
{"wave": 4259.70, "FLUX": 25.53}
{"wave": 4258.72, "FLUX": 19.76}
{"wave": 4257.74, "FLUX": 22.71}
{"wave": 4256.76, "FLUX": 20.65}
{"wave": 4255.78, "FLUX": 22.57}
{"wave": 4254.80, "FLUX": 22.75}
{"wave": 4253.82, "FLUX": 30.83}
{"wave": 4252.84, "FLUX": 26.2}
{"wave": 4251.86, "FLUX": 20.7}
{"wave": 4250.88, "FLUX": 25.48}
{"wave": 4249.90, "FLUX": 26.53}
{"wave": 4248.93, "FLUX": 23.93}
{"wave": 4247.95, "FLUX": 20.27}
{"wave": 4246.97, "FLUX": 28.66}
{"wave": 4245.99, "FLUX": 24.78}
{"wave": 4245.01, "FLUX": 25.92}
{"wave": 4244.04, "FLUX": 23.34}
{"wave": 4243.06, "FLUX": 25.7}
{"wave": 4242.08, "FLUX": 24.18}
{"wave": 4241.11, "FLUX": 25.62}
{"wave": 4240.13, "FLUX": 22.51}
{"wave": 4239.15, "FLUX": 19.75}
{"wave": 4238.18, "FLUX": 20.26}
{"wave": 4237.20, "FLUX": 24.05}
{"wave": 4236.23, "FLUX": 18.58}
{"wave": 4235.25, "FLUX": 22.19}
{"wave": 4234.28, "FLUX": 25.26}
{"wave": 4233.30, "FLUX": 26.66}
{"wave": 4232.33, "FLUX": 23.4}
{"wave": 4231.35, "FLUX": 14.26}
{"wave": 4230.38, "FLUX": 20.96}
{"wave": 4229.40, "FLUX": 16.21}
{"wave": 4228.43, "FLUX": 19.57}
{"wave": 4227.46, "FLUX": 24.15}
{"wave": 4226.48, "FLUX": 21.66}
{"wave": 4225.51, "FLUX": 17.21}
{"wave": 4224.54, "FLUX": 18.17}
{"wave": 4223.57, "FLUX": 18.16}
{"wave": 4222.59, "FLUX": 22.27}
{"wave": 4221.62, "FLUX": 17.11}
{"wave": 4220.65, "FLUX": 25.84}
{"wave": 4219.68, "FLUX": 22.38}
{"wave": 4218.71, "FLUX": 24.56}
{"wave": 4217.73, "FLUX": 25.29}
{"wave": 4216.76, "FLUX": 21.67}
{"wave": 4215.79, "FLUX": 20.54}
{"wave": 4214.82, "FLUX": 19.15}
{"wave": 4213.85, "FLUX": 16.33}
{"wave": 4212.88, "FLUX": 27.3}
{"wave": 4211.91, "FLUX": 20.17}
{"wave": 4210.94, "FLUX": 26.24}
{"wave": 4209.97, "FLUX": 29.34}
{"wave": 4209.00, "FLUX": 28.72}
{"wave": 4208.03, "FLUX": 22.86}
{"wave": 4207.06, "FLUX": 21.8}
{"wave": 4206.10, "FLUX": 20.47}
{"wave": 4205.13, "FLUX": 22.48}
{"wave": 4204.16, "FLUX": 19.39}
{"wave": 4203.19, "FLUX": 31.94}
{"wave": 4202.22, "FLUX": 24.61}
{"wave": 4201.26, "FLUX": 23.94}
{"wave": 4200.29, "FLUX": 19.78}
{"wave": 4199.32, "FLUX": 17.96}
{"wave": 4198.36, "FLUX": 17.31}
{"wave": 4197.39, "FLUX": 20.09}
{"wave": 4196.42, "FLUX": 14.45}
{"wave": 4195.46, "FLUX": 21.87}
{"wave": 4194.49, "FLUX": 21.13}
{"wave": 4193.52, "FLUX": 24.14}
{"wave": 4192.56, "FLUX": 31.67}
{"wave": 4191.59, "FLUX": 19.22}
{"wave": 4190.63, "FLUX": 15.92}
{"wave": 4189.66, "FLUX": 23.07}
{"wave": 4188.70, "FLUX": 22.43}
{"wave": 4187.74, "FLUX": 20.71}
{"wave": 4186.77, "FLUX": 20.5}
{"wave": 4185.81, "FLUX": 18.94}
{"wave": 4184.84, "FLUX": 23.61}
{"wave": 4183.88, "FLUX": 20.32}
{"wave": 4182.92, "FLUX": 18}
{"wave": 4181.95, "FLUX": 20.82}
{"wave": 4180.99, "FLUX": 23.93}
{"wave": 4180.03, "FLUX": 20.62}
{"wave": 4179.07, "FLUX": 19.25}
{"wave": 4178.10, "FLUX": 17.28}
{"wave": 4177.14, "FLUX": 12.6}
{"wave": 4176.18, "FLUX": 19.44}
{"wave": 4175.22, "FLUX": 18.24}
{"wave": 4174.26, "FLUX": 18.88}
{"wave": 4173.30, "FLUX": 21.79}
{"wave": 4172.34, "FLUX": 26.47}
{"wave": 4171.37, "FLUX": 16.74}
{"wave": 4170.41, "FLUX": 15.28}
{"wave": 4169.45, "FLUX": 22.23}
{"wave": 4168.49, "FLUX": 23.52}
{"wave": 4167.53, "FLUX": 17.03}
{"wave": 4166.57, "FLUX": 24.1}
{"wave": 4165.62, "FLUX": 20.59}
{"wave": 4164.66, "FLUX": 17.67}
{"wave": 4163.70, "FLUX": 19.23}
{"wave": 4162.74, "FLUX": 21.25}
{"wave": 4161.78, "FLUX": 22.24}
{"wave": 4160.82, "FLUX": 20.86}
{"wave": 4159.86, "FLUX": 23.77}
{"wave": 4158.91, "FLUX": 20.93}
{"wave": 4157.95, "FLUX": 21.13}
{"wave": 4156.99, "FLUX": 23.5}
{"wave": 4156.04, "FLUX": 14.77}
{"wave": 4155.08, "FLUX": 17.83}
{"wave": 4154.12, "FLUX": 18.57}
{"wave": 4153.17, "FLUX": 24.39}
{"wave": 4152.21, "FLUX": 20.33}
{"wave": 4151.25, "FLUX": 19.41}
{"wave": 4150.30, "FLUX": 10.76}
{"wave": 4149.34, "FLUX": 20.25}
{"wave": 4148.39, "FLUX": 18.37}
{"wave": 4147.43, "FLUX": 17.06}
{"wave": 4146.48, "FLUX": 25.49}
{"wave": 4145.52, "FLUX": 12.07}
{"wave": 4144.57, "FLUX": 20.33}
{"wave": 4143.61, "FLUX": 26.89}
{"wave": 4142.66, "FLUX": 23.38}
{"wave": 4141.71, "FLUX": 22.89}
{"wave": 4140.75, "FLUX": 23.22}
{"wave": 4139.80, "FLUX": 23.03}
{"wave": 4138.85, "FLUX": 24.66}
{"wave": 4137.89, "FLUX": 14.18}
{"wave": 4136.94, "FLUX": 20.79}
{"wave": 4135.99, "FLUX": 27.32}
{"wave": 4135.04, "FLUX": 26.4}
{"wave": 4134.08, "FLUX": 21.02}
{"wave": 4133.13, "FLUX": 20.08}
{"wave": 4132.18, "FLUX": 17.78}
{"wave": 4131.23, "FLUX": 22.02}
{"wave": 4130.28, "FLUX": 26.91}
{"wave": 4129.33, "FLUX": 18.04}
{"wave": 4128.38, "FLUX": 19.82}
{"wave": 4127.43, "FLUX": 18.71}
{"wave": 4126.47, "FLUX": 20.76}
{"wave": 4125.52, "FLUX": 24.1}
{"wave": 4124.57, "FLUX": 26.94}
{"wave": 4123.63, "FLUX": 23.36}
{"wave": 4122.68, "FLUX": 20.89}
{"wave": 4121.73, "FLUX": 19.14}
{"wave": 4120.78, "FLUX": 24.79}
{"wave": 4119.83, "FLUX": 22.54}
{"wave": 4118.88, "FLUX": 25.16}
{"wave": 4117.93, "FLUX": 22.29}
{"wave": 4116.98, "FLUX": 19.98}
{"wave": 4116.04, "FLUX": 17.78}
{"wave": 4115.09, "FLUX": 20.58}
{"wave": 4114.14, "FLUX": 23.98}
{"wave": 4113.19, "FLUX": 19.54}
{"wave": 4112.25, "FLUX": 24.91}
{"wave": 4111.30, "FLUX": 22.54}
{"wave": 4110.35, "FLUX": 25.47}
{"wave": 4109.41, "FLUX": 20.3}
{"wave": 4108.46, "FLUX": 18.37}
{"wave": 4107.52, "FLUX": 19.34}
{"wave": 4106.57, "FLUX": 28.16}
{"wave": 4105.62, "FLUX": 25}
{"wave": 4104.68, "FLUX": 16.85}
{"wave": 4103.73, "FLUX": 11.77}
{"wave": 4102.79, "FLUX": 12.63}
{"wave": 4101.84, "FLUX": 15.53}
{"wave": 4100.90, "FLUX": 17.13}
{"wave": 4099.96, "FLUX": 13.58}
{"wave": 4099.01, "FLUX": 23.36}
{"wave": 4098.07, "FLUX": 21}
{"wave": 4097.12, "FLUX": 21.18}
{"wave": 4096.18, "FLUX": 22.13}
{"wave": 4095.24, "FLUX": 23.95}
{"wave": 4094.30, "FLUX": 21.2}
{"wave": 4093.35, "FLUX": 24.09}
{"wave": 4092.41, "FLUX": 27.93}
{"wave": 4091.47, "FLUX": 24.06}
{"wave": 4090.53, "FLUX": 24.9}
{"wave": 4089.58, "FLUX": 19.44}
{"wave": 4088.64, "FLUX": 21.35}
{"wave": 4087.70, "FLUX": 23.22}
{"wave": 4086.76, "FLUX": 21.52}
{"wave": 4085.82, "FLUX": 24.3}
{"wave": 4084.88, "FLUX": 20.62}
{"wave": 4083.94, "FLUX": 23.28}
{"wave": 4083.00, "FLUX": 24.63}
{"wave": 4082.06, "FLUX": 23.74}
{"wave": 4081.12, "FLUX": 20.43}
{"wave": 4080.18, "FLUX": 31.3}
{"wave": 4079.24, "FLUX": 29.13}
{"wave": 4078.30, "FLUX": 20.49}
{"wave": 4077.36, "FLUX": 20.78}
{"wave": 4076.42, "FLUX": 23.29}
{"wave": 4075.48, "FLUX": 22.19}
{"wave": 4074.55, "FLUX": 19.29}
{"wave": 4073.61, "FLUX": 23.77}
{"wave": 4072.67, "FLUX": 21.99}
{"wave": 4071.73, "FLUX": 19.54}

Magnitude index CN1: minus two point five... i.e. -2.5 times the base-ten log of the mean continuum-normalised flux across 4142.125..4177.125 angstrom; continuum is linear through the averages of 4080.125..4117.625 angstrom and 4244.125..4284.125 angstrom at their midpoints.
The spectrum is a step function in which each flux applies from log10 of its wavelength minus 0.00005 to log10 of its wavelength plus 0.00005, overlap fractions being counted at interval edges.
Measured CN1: 0.114 mag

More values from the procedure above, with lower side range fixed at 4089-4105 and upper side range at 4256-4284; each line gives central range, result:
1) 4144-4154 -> 0.115 mag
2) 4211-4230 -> 0.064 mag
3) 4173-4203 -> 0.063 mag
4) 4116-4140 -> -0.066 mag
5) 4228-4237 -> 0.082 mag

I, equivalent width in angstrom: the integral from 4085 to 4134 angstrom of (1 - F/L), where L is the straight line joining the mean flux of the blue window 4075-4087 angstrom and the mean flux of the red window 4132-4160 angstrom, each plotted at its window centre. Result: 2.0 angstrom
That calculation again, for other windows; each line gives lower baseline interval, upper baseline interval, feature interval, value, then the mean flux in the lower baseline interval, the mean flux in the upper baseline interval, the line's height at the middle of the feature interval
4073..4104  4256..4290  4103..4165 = 3.0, 21.8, 23.2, 22.1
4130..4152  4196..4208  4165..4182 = 1.0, 21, 21.3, 21.2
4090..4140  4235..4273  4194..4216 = 0.6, 21.5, 23.4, 22.7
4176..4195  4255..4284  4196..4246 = -0.6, 20.7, 23.2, 21.8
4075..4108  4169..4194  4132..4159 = 0.5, 21.8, 20.5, 21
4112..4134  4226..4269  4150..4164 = 1.3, 21.7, 23.1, 22.1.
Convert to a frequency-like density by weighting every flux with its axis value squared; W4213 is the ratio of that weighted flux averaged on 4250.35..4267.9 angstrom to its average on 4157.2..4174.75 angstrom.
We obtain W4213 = 1.20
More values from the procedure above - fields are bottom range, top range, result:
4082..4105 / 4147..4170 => 0.99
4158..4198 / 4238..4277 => 1.21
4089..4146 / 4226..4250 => 1.12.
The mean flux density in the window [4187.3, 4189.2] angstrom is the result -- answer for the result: 21.7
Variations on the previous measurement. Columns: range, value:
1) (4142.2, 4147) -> 21.6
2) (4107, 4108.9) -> 19.1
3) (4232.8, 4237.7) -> 23.3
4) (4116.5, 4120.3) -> 22.5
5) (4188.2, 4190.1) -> 22.8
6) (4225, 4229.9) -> 19.8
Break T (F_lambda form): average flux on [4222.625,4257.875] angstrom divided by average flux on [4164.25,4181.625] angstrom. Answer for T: 1.14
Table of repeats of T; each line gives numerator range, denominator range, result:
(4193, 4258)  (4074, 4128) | 1.03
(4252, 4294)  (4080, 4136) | 1.07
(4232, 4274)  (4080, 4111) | 1.10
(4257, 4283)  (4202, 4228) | 1.04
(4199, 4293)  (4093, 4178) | 1.11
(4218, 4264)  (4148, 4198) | 1.12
